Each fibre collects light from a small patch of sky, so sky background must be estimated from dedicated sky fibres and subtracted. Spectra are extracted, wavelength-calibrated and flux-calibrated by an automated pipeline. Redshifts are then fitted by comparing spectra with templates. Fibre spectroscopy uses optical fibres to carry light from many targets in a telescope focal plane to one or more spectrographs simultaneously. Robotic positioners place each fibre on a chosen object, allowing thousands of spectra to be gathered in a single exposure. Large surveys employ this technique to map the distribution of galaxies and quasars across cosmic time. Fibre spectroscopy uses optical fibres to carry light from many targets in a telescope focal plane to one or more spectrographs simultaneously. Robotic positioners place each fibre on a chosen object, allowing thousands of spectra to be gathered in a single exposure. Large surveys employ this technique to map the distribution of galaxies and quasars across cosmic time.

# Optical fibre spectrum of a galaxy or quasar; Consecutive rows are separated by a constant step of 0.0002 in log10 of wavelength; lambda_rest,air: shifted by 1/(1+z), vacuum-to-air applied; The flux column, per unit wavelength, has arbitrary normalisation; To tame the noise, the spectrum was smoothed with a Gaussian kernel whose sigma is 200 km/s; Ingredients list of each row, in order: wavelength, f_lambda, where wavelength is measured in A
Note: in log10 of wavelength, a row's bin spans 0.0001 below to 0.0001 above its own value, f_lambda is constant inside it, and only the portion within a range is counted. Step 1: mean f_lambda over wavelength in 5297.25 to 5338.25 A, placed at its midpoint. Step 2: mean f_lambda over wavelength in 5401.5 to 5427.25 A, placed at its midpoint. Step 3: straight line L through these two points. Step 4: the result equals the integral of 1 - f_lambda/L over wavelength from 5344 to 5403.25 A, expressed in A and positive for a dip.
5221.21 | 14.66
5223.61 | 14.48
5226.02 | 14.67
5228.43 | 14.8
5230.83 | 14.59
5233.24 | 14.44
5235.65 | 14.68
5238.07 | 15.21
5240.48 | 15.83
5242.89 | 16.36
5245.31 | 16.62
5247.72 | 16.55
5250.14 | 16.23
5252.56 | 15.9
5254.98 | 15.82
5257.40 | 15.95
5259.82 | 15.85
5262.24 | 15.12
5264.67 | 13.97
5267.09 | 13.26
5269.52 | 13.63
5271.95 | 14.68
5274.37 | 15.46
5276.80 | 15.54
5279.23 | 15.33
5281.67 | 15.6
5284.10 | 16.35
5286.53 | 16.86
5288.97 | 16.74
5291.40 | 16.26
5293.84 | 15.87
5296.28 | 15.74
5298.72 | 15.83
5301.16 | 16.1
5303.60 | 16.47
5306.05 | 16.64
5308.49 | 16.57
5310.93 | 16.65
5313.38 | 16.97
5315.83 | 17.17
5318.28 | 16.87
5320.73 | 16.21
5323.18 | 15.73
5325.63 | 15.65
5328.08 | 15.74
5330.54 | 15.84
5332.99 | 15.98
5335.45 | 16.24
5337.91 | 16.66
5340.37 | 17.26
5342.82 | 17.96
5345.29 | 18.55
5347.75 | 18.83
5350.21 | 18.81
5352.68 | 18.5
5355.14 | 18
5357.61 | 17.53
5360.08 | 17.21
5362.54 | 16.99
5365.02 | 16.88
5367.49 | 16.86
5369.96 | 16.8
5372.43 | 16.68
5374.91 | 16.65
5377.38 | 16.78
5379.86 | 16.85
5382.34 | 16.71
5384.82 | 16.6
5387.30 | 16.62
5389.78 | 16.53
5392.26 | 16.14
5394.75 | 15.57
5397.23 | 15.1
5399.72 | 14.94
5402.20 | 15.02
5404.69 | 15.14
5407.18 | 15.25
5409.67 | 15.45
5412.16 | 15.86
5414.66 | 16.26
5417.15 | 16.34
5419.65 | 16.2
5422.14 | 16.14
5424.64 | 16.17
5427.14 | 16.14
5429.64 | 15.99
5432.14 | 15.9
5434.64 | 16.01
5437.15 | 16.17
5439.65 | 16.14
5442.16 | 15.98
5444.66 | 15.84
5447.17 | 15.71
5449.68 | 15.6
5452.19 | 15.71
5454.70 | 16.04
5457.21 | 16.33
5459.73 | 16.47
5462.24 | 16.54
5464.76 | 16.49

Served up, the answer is -3.2 A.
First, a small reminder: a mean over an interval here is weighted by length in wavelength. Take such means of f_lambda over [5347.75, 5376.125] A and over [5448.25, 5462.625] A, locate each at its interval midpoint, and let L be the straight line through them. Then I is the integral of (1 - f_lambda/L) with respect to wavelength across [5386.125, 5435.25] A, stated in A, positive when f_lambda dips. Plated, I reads 2.6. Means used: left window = 17.4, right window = 16.1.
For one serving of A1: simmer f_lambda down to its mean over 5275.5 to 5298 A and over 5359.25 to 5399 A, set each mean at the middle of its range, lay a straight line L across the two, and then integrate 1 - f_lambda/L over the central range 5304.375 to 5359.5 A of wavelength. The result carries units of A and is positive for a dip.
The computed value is -2.5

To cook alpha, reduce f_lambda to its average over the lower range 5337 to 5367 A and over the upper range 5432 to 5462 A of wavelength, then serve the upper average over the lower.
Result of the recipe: 0.90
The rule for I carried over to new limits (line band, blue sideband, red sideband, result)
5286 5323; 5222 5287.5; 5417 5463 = -2.2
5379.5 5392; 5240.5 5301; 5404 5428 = -0.6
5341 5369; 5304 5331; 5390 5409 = -3.3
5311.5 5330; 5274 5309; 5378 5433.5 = -0.3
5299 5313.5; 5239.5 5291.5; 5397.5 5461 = -0.7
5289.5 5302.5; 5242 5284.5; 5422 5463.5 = -0.4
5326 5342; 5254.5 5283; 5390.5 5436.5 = -1.0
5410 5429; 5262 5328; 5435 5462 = -0.2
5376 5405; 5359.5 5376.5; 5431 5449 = 1.0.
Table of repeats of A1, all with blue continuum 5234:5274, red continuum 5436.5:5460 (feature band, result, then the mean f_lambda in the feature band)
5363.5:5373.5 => -0.7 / 16.8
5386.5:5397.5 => -0.2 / 16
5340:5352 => -2.1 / 18.4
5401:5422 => 0.2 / 15.7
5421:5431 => -0.1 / 16.1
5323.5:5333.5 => -0.1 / 15.8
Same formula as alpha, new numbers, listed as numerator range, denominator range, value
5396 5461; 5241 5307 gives 1.01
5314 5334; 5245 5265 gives 1.02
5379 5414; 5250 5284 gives 1.04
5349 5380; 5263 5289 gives 1.14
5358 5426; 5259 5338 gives 1.02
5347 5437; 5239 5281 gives 1.07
